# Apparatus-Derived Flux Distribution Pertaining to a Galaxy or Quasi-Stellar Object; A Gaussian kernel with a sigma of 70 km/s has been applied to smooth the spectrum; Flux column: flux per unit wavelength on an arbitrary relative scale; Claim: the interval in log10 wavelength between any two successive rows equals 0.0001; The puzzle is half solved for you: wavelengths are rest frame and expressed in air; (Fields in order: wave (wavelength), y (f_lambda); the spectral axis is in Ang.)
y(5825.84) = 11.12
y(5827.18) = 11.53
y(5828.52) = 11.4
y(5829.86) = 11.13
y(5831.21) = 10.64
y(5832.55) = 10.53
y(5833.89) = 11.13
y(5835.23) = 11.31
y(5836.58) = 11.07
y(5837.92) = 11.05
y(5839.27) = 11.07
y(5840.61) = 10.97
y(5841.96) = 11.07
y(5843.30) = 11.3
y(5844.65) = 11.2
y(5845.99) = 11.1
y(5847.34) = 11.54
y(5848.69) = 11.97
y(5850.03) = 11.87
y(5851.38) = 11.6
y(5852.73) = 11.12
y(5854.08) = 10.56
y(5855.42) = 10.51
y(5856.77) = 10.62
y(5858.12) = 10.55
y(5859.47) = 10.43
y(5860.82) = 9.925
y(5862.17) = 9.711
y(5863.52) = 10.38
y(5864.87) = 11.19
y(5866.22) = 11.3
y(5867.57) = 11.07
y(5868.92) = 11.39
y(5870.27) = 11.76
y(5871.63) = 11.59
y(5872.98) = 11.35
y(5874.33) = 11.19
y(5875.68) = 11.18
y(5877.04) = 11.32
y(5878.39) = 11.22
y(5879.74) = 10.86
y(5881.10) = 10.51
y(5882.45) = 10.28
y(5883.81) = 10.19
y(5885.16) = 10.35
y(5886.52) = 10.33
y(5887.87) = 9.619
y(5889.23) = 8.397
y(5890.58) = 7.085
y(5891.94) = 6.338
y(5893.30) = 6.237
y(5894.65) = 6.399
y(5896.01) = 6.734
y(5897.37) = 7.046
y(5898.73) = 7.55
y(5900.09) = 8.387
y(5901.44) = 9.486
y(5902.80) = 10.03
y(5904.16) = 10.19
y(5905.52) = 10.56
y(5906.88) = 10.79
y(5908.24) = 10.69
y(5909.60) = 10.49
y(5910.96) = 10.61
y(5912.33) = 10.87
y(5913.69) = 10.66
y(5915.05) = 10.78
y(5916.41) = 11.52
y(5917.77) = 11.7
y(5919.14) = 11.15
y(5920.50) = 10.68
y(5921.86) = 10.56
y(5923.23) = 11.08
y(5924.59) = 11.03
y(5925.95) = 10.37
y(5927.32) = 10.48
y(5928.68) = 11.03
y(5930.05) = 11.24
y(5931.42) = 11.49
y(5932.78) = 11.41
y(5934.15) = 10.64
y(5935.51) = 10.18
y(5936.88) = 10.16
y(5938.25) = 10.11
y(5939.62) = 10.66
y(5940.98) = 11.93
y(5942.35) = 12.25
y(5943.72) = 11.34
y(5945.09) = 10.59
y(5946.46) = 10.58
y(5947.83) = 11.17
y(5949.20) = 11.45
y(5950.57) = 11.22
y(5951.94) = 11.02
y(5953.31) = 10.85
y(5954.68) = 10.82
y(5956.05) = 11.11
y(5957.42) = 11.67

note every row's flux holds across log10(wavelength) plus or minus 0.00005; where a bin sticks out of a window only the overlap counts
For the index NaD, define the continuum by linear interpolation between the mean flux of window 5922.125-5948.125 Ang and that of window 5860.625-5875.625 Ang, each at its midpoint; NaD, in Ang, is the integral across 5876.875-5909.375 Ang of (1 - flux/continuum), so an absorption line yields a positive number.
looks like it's 5.37 Ang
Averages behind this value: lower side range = 11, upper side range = 10.9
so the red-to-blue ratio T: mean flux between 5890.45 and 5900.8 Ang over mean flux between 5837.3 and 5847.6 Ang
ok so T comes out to 0.63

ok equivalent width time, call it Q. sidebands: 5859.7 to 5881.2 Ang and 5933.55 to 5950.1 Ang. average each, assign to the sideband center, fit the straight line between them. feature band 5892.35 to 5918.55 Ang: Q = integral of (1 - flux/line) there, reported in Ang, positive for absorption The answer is 3.52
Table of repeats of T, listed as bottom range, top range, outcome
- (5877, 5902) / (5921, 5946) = 1.24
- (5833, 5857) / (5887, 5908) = 0.75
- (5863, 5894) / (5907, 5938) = 1.06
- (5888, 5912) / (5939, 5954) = 1.29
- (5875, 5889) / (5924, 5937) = 1.03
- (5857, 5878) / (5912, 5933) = 1.00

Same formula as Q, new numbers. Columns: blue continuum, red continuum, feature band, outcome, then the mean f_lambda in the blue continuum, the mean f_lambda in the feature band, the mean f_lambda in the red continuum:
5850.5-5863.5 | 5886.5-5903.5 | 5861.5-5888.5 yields -4.6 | 10.6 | 10.8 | 7.89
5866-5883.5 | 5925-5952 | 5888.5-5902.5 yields 4.6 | 11.1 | 7.45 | 11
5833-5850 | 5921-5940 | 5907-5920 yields -0.1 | 11.3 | 10.9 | 10.7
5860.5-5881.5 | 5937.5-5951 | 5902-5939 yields 1.1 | 11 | 10.8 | 11.1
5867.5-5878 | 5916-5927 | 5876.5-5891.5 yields 1.8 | 11.4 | 9.95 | 11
